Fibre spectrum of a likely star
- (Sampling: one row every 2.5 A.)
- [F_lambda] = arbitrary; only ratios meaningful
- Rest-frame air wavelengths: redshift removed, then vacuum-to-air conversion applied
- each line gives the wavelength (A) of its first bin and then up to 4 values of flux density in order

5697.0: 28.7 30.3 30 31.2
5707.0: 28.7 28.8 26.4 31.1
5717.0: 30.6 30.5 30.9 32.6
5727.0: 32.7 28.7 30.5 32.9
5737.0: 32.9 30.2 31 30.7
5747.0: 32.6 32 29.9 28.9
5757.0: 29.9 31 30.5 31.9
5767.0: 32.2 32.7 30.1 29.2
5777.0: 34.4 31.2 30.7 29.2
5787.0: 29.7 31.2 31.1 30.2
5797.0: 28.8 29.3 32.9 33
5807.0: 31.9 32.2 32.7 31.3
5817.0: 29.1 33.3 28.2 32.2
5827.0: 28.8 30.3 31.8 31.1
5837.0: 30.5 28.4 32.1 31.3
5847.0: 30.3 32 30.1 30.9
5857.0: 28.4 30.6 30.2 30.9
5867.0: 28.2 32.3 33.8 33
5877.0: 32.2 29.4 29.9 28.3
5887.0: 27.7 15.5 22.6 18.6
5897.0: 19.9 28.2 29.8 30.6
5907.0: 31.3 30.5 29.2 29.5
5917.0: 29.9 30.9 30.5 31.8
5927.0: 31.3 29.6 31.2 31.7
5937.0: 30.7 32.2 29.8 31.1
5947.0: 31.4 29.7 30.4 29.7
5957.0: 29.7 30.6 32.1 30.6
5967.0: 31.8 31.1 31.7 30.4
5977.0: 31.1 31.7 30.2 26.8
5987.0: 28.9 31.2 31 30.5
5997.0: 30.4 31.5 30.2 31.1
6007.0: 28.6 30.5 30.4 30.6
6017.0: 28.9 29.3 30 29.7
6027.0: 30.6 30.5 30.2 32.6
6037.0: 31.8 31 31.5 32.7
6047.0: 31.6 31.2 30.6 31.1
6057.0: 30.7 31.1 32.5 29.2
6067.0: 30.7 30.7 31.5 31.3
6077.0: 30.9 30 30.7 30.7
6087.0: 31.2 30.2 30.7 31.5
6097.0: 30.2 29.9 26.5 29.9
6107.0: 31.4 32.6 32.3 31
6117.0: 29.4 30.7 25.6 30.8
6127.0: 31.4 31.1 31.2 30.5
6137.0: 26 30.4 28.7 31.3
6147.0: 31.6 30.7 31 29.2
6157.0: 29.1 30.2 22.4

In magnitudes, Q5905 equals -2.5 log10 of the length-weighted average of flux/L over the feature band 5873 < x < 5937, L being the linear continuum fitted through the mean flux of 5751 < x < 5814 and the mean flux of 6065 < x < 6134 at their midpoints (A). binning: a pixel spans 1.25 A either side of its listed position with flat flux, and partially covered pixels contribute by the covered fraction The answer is 0.08 mag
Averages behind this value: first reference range 31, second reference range 30.5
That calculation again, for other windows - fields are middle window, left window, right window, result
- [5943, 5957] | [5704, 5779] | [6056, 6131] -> 0.01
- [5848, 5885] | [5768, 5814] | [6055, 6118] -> 0.01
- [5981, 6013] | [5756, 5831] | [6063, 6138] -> 0.02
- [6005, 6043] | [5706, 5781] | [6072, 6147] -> 0.00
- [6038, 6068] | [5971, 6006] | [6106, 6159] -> -0.03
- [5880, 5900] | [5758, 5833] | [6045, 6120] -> 0.28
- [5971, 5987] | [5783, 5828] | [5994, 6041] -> 0.01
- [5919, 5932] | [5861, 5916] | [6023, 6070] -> -0.07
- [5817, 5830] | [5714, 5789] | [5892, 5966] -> 0.00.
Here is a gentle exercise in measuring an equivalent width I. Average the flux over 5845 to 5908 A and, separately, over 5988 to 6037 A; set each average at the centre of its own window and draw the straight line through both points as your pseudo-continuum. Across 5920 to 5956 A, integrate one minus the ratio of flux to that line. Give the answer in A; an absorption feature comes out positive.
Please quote -1.65 A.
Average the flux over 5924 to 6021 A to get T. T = 30.5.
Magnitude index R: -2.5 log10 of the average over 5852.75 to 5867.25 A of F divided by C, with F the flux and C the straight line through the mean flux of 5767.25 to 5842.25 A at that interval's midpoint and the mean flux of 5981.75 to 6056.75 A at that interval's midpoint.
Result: 0.03 mag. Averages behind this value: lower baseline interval 30.9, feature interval 30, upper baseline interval 30.5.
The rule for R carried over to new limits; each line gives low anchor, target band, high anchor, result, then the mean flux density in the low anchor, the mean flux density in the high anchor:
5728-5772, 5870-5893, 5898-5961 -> 0.09 mag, 31.1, 30.4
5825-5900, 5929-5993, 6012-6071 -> -0.02 mag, 28.9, 30.8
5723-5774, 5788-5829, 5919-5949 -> 0.00 mag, 31.2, 31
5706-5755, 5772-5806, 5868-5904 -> -0.05 mag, 30.7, 27.3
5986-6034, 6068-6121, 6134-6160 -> -0.02 mag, 30.3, 29.9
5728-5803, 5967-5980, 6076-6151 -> -0.02 mag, 30.9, 30.3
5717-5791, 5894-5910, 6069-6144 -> 0.13 mag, 31.1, 30.3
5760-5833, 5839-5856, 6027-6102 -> 0.01 mag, 31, 30.9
